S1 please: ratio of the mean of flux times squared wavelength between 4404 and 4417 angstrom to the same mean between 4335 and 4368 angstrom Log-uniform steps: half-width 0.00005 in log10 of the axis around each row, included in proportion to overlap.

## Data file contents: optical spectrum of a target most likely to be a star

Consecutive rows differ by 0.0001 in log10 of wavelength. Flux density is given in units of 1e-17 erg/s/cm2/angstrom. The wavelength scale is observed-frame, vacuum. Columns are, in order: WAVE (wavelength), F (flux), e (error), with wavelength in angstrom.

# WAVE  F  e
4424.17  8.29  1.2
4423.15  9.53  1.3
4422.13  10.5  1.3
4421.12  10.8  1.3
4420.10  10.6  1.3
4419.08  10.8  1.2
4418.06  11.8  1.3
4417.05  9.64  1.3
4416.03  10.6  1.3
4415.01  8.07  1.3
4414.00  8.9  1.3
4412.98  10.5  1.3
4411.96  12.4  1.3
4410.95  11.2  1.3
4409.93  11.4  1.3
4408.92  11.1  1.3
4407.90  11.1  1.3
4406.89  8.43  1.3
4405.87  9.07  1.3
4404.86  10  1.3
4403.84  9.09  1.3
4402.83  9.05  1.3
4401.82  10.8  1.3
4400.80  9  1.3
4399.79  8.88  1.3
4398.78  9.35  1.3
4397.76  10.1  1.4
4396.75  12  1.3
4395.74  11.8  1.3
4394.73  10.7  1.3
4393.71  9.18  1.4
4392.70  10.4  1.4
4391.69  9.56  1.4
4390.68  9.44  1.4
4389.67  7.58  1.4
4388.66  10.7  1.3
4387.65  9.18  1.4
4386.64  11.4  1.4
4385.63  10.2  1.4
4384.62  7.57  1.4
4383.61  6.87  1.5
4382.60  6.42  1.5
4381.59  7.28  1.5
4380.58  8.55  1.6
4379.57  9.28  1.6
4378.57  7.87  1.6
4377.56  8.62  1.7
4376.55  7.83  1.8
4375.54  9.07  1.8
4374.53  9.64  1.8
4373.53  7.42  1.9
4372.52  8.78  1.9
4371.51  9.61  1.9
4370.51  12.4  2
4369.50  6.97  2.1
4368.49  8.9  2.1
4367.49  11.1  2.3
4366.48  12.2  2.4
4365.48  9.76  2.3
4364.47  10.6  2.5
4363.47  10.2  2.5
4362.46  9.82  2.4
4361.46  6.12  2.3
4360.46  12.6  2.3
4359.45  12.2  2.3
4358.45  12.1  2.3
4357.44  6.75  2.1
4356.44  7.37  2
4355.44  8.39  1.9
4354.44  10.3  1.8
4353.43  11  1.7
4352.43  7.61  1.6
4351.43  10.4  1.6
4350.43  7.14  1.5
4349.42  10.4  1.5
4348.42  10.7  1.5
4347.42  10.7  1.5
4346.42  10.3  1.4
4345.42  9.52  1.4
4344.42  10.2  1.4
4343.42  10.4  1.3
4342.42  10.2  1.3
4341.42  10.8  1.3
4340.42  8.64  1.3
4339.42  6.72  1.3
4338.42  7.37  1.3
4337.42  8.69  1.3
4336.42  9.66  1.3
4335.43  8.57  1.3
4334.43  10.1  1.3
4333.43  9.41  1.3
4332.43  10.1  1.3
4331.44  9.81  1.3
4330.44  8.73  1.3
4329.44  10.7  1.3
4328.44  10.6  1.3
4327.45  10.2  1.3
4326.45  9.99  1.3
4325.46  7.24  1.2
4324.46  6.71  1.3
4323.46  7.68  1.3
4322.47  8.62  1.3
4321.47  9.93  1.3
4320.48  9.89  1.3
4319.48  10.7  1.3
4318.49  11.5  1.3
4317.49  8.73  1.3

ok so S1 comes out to 1.1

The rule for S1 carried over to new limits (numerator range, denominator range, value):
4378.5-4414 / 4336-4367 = 1.02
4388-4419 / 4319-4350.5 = 1.10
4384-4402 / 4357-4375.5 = 1.01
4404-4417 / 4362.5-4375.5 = 1.06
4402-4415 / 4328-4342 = 1.13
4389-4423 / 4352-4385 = 1.13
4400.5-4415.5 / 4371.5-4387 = 1.20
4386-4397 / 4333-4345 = 1.12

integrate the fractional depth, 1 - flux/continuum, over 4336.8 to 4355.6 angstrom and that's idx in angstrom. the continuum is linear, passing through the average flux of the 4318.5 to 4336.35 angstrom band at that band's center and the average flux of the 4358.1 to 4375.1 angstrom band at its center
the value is 0.5 angstrom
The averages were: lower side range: 9.42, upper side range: 10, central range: 9.46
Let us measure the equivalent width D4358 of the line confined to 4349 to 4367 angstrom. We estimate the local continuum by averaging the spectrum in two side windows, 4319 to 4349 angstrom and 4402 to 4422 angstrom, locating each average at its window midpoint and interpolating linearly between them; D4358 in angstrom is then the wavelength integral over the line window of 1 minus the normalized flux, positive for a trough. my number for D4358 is -0.1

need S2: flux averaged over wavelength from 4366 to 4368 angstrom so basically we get 11.6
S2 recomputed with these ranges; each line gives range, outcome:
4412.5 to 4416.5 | 9.5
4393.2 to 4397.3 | 10.9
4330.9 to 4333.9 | 9.77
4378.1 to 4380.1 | 8.62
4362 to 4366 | 10.1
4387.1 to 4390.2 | 9.19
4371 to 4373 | 9.24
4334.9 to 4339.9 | 8.22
